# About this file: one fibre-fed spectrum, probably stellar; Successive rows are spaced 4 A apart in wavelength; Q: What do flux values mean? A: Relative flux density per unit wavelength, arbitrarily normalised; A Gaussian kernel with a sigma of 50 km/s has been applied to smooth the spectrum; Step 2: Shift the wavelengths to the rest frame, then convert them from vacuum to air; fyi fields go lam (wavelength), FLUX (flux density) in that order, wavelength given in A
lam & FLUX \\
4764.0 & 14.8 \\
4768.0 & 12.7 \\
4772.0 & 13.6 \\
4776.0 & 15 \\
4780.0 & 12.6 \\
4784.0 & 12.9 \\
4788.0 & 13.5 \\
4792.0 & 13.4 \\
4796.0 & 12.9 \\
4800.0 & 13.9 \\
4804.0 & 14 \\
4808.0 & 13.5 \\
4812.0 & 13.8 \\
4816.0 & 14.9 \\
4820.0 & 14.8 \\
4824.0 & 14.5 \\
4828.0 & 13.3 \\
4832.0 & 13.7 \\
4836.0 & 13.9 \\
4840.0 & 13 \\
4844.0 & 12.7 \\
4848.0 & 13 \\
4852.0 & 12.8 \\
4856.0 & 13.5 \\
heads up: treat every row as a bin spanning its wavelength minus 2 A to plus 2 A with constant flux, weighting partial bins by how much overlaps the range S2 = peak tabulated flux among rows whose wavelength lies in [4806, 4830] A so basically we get 14.9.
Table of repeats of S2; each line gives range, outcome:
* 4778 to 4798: 13.5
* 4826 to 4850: 13.9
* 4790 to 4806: 14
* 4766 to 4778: 15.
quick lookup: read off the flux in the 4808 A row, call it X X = 13.5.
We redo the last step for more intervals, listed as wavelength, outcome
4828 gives 13.3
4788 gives 13.5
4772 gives 13.6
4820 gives 14.8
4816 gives 14.9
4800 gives 13.9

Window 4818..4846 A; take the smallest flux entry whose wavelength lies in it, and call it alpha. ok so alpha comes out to 12.7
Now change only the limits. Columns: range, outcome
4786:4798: 12.9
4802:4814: 13.5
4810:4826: 13.8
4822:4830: 13.3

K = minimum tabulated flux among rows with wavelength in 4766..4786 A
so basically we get 12.6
